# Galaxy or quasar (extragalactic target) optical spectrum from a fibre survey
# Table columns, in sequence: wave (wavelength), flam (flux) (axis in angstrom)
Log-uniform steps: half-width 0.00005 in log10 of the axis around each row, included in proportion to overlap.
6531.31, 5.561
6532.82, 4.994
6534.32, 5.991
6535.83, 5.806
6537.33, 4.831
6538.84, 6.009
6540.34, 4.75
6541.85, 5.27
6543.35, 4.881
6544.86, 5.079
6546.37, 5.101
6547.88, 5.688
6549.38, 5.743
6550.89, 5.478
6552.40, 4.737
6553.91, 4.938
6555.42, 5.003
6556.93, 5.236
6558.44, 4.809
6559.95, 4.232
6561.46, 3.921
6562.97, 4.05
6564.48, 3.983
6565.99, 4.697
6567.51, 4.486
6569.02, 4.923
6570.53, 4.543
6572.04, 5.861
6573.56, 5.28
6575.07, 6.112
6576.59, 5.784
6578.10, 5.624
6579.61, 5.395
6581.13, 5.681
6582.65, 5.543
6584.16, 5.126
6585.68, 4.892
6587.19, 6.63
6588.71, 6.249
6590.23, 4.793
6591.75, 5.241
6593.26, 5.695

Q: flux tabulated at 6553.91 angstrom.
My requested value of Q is 4.938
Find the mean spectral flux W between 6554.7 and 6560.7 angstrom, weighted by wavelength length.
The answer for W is 4.82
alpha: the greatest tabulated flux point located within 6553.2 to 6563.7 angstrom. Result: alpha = 5.236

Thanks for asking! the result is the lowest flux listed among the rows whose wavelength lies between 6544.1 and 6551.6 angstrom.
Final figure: 5.079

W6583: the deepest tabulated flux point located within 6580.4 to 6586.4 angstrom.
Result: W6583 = 4.892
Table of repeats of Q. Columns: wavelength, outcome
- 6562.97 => 4.05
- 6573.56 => 5.28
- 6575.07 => 6.112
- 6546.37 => 5.101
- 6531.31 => 5.561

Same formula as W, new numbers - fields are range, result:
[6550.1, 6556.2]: 5.04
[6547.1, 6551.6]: 5.64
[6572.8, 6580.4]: 5.64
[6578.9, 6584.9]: 5.43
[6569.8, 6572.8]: 5.21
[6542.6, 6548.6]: 5.18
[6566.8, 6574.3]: 5.02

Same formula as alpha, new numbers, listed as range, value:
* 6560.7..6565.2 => 4.05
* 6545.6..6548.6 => 5.688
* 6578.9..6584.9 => 5.681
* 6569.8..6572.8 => 5.861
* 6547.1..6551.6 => 5.743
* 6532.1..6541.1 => 6.009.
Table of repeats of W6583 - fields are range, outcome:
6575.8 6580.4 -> 5.395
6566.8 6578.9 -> 4.486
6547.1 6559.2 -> 4.737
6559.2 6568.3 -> 3.921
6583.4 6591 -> 4.793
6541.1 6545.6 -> 4.881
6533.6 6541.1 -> 4.75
